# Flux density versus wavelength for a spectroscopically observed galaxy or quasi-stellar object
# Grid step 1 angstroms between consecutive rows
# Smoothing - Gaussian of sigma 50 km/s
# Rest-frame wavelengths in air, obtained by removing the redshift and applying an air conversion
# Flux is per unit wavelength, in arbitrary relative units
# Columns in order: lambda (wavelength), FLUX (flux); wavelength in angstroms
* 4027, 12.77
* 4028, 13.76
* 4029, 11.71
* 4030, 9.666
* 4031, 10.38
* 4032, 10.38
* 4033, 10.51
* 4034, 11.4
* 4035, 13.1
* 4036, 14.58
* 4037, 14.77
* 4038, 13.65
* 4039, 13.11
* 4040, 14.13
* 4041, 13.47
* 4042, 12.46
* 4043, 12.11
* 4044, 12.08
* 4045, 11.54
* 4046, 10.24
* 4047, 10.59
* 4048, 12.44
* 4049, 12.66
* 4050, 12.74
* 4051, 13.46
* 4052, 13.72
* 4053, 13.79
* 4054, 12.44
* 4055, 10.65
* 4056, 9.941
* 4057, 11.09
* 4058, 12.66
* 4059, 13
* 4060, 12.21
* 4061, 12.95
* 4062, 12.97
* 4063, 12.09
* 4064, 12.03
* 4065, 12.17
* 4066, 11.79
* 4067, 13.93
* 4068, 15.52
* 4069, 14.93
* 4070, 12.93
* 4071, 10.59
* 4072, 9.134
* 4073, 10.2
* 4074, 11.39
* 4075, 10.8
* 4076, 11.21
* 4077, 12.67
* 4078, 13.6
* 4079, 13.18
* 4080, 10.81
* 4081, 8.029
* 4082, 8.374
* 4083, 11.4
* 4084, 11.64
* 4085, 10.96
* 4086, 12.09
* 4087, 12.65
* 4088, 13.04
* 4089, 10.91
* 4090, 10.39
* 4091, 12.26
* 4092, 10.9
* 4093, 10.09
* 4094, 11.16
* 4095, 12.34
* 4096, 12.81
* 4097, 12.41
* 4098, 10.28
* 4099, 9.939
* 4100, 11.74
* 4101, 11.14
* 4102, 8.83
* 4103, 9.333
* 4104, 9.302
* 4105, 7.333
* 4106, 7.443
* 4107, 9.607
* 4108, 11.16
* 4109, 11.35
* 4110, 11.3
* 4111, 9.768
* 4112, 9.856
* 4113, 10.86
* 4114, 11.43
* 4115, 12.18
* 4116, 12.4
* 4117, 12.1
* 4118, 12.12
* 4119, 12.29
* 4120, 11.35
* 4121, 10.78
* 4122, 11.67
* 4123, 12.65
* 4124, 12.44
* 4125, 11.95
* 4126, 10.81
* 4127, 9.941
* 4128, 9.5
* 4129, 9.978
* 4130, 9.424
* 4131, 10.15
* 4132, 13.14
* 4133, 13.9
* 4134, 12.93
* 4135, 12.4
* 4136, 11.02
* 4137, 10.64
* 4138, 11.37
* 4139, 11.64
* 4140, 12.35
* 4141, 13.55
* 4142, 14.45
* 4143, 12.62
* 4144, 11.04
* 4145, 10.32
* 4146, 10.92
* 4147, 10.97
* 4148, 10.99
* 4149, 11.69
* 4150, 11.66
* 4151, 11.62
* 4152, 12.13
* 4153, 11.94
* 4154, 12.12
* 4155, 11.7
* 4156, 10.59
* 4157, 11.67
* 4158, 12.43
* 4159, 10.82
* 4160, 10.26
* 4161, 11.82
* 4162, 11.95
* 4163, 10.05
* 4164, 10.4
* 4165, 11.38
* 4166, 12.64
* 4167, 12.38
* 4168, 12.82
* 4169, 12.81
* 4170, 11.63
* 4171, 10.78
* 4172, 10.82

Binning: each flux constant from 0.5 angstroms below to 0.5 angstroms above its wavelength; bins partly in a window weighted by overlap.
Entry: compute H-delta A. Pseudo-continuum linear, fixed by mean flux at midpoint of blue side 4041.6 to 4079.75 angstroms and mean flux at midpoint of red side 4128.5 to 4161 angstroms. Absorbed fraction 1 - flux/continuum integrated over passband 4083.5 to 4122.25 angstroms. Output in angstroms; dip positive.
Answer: 3.0 angstroms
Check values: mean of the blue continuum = 12.2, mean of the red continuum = 11.6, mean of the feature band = 11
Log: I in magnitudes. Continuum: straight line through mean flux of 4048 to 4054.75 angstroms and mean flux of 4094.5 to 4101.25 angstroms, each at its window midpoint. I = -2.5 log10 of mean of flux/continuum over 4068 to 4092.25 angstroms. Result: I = 0.05 mag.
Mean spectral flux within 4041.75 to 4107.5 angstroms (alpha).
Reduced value 11.5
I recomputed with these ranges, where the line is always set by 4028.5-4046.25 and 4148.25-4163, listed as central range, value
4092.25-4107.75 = 0.16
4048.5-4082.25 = 0.00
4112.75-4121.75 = 0.00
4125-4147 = 0.01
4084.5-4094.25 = 0.04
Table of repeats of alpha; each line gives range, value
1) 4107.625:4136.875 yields 11.4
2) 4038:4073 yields 12.4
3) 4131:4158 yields 11.9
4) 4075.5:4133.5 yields 11.1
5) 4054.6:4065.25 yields 12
